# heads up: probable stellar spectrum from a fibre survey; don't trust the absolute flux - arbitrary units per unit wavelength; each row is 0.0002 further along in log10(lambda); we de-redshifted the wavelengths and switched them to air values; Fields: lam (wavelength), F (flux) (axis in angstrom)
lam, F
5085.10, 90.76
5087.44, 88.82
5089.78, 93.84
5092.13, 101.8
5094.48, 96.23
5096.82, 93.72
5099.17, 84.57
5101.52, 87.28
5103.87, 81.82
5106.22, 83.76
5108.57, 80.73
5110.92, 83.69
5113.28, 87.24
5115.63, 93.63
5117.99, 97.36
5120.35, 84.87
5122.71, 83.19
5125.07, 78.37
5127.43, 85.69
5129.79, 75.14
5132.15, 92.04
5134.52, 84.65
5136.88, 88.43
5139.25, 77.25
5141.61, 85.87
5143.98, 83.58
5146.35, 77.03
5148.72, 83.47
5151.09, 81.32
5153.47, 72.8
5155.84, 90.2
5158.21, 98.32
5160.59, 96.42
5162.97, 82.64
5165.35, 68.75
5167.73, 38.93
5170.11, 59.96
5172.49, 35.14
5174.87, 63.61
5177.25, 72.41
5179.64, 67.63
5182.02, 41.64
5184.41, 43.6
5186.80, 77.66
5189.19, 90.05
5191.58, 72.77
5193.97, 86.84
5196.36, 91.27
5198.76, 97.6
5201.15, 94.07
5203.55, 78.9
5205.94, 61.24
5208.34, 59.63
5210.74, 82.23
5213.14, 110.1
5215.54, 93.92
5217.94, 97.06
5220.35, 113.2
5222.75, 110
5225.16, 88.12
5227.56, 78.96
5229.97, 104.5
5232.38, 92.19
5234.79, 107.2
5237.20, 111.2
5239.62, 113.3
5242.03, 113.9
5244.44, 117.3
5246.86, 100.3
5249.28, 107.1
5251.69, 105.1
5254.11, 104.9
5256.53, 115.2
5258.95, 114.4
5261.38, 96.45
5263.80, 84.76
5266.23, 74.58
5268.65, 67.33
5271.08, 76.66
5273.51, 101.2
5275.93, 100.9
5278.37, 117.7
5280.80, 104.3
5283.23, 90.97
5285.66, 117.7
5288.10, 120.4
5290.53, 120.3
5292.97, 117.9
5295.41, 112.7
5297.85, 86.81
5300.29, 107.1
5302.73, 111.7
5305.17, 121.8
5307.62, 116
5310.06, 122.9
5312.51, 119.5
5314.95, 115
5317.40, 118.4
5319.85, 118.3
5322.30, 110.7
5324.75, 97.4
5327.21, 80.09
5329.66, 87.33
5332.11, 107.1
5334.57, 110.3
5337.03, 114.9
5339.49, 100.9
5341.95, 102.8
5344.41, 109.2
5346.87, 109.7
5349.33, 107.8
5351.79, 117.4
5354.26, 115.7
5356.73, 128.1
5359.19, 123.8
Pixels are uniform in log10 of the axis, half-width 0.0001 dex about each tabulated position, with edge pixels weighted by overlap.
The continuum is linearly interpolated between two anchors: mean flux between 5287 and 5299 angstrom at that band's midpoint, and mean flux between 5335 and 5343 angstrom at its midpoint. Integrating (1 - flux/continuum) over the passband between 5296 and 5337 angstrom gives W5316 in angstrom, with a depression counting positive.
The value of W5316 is 0.3 angstrom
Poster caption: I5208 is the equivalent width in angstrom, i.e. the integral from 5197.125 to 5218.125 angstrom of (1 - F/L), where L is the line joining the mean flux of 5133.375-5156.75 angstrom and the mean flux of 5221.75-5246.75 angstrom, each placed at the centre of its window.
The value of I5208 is 2.5 angstrom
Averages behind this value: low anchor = 82.4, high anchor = 103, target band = 85.7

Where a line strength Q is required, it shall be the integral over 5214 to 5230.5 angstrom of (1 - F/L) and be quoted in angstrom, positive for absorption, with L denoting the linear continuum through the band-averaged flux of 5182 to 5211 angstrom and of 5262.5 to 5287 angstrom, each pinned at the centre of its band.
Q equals -3.2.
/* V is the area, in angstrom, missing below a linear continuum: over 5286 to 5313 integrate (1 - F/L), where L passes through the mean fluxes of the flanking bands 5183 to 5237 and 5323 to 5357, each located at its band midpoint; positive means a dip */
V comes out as -3.8 angstrom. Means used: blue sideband 88.1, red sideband 106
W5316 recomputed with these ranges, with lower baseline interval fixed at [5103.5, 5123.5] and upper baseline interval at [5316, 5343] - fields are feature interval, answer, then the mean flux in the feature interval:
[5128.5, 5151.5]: 1.5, 83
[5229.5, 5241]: -1.1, 106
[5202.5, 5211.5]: 2.3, 69.8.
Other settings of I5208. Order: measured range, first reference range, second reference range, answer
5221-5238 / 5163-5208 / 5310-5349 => -3.8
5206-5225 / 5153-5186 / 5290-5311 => -2.2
